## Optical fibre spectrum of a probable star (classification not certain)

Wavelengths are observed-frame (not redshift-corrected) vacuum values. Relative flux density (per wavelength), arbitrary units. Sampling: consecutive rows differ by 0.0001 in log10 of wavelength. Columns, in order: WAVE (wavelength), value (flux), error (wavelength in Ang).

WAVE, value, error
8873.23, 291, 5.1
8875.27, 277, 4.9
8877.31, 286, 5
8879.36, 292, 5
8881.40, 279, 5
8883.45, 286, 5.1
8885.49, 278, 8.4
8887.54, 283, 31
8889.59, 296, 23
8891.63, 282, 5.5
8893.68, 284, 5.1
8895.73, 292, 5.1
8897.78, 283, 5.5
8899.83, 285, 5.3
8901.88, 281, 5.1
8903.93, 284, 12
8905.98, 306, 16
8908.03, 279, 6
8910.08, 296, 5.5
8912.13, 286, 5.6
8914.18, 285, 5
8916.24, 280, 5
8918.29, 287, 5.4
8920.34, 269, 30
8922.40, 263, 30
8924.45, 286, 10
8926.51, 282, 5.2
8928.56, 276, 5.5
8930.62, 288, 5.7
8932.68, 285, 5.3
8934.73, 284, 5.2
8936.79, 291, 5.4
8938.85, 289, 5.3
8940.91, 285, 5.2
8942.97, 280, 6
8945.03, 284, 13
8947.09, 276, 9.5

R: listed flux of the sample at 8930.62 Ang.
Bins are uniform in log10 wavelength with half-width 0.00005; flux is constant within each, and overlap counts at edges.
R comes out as 288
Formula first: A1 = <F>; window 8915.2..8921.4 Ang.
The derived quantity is 278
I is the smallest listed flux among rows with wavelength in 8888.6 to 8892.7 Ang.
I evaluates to 282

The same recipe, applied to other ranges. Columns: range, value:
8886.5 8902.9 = 281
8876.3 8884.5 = 279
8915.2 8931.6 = 263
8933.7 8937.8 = 284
